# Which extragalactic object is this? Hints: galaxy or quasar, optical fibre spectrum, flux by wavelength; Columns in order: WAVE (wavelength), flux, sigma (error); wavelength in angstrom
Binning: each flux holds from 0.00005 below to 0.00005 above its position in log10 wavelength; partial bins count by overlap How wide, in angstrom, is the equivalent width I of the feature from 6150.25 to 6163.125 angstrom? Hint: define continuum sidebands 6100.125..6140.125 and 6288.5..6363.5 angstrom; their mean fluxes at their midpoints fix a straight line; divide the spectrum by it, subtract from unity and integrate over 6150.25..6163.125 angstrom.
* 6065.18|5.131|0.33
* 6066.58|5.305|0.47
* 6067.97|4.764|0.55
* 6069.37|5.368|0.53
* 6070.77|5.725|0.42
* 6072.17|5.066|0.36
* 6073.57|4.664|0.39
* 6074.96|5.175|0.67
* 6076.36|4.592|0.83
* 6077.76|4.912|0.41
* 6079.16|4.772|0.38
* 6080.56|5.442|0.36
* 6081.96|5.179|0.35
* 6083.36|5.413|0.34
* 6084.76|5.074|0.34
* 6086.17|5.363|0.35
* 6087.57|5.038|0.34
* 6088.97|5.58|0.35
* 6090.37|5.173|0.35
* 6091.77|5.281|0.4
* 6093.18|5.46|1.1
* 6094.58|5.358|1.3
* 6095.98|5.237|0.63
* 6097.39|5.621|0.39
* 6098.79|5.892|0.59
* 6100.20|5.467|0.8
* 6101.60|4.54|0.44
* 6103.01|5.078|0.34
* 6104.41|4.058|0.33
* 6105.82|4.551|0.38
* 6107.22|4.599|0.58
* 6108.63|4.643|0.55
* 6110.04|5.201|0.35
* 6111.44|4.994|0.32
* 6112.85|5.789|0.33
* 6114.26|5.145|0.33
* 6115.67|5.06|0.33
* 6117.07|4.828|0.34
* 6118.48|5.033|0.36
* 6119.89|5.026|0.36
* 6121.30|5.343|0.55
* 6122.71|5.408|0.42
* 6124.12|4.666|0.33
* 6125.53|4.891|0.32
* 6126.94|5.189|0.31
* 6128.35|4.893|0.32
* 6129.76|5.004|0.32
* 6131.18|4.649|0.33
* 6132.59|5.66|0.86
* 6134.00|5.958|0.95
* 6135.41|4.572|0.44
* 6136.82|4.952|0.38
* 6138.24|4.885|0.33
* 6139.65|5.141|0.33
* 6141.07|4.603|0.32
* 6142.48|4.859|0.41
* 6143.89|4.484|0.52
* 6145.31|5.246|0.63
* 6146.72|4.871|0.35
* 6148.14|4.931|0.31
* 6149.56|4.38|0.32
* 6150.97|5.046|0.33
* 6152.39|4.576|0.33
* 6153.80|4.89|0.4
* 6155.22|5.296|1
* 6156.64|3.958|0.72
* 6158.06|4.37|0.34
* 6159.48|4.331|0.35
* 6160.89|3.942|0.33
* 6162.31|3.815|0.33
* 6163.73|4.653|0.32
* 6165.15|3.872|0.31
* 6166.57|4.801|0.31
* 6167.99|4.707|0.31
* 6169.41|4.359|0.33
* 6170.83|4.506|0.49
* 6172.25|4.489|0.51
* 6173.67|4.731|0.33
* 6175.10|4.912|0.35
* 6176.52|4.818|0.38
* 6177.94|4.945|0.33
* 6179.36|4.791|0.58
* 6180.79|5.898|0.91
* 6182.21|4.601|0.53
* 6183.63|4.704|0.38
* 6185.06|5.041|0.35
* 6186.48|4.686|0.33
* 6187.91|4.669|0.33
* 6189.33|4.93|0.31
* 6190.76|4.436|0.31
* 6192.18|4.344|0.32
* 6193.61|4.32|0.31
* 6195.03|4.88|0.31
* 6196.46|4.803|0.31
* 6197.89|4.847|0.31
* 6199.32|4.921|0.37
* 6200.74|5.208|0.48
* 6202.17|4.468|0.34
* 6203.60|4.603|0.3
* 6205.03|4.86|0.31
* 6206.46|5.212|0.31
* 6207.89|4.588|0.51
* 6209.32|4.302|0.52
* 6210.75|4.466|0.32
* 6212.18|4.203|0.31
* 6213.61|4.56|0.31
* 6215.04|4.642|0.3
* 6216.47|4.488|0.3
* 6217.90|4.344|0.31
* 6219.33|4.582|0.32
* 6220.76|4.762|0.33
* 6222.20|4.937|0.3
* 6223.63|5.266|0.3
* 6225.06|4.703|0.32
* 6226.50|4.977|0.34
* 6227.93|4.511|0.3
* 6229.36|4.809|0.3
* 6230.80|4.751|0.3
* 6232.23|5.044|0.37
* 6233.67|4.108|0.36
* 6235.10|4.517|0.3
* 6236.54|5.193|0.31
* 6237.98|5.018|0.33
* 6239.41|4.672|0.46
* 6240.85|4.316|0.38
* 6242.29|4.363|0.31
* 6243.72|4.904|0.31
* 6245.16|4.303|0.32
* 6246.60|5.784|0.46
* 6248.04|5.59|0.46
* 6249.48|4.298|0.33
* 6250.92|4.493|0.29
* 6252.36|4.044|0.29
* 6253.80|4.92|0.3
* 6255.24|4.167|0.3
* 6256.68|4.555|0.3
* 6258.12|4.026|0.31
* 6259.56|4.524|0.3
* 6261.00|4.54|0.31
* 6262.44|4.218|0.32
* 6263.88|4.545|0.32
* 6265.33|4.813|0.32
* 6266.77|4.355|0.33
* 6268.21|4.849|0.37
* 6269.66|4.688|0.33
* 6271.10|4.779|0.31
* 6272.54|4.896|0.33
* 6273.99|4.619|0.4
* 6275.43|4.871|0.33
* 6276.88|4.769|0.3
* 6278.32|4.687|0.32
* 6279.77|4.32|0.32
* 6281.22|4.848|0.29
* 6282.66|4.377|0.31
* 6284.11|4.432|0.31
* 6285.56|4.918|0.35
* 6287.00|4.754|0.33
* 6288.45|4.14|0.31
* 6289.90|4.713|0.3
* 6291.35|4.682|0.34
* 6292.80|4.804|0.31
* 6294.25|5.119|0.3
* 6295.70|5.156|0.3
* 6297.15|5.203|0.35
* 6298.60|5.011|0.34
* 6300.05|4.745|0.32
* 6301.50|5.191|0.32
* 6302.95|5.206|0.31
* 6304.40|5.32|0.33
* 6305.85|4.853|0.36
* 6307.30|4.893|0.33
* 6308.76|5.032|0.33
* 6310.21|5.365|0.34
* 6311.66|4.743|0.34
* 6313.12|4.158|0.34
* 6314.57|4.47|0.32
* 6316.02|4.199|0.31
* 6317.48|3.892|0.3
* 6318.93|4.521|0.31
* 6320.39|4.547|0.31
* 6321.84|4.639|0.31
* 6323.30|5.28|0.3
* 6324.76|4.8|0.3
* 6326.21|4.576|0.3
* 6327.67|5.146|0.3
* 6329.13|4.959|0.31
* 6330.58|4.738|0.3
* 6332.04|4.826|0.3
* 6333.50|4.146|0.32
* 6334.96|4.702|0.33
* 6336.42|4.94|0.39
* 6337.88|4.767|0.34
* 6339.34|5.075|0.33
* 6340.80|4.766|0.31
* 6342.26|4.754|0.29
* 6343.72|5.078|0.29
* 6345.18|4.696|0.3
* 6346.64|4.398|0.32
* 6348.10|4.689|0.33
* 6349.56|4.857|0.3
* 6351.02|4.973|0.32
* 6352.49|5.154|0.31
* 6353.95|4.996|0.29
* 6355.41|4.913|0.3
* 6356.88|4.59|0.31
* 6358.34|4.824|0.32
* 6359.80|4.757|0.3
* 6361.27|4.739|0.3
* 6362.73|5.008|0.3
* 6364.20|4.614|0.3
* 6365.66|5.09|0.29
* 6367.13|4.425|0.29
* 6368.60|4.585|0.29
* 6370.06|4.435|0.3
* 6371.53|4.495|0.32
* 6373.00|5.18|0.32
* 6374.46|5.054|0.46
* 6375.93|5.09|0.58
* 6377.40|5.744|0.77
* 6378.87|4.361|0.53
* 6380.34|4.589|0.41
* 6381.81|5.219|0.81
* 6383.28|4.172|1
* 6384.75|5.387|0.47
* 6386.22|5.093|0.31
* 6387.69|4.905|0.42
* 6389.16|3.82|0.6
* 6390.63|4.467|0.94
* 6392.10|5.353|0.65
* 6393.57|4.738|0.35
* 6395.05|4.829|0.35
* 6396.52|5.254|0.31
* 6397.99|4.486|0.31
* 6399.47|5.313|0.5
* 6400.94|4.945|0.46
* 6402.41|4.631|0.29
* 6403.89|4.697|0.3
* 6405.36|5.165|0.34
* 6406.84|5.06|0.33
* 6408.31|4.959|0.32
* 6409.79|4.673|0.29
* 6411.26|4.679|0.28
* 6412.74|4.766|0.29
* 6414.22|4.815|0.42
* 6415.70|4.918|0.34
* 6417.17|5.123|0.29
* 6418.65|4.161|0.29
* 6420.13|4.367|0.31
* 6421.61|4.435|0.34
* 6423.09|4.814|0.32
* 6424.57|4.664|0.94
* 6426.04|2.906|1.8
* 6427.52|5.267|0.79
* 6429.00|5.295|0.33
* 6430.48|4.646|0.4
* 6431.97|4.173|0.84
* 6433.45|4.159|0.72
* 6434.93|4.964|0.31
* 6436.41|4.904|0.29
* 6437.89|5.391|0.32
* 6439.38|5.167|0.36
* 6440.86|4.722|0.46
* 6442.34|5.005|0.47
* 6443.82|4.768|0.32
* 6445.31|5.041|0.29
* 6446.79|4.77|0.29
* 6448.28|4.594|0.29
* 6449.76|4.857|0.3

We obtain 1.29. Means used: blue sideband 5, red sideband 4.81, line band 4.47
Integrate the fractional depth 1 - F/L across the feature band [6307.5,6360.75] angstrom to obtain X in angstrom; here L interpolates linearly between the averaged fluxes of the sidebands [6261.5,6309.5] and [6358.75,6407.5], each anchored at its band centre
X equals 0.7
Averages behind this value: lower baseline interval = 4.78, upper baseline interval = 4.84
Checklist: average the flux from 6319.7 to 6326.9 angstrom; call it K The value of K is 4.77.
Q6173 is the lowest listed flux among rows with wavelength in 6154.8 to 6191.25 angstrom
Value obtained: 3.815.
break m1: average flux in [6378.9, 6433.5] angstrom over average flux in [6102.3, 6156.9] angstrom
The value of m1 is 0.96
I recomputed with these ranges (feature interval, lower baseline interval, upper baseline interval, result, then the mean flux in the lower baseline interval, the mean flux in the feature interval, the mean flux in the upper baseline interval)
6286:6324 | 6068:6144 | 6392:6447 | 0.78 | 5.09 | 4.79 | 4.78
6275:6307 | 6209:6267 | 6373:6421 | -0.84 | 4.63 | 4.82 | 4.84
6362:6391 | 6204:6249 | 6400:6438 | -0.48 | 4.73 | 4.79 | 4.71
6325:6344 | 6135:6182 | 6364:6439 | -0.20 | 4.69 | 4.8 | 4.77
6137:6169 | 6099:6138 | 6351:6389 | 2.37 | 5.02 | 4.62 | 4.84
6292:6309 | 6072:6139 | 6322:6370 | -0.66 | 5.09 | 5.04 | 4.8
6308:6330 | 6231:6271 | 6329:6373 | 0.17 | 4.63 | 4.69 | 4.77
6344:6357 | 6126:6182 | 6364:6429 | -0.15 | 4.77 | 4.83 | 4.77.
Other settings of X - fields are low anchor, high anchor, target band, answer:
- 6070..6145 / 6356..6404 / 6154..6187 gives 2.6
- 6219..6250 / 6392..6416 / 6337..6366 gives 0.1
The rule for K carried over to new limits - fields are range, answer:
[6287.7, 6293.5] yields 4.58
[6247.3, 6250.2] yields 4.94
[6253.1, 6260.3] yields 4.44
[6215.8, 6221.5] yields 4.54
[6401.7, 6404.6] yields 4.65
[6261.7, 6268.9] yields 4.56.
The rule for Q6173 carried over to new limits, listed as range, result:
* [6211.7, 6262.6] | 4.026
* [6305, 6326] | 3.892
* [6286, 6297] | 4.14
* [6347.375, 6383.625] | 4.172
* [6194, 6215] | 4.203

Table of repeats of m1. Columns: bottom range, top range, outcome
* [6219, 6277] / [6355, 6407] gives 1.03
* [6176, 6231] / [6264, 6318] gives 1.00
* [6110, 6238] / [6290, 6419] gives 1.01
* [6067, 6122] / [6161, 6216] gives 0.91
